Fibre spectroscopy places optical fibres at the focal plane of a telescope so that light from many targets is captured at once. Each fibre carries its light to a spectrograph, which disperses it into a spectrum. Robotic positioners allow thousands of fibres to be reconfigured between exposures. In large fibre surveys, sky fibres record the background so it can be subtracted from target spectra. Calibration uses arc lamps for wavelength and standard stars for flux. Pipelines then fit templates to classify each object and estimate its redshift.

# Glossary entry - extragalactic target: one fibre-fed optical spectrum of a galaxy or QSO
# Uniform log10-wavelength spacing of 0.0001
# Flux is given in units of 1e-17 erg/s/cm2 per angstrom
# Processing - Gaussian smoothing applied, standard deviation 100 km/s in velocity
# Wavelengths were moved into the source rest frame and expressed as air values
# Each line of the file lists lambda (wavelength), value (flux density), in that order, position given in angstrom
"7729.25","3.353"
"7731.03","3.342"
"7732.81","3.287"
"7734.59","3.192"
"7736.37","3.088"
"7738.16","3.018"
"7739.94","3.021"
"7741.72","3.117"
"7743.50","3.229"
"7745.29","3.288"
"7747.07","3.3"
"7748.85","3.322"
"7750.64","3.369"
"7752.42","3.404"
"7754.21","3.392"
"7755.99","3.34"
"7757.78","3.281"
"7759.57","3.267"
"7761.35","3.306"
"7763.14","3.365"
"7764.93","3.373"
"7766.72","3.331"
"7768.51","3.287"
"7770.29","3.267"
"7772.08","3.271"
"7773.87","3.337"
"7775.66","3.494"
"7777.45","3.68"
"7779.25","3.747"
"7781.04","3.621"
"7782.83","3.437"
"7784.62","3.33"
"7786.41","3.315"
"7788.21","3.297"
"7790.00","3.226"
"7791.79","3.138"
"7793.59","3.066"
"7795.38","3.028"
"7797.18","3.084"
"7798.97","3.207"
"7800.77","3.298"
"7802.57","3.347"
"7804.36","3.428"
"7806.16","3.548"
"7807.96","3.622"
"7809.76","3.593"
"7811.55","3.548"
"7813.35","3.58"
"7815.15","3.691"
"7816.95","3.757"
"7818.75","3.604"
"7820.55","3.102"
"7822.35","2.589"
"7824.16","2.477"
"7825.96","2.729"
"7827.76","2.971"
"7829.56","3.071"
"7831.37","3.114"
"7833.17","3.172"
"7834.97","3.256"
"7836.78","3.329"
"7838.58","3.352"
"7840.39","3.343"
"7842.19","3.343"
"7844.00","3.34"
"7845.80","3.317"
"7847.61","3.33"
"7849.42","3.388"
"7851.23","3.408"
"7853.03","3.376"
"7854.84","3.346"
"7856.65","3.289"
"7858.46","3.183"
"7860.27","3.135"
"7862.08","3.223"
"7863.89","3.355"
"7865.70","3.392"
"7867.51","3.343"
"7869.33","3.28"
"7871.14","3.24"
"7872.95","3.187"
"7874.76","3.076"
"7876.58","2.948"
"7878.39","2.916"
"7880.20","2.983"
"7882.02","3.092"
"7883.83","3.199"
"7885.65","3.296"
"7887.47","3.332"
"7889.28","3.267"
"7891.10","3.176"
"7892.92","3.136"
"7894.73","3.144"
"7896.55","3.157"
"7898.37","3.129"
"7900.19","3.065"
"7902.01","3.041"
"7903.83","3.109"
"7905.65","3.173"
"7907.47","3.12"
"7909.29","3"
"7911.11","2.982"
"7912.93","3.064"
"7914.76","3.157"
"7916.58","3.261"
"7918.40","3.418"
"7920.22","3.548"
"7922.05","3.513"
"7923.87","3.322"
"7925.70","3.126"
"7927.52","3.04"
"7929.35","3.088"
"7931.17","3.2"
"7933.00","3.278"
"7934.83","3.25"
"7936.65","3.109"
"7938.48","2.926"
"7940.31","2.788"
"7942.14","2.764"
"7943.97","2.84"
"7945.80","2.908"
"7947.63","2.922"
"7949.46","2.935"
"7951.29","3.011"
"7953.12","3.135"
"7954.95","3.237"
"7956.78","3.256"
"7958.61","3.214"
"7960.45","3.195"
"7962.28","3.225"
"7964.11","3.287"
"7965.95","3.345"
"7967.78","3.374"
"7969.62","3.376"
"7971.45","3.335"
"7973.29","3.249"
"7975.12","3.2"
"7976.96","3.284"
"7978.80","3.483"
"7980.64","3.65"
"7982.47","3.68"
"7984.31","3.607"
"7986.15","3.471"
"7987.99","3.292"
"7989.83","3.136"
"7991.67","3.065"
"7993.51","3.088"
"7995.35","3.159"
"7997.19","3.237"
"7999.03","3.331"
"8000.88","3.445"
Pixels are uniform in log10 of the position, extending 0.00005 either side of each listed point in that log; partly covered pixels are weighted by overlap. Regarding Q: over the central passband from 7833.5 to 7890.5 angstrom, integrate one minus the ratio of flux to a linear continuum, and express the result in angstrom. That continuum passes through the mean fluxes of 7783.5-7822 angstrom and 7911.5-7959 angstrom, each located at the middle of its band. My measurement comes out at 0.1 angstrom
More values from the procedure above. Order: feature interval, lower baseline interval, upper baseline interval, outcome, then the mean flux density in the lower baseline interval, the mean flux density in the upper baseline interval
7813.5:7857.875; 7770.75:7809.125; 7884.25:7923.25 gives 0.7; 3.36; 3.2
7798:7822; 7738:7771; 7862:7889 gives -1.7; 3.28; 3.19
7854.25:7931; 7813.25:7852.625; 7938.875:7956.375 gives -2.4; 3.23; 2.96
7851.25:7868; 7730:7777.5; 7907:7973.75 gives -0.4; 3.29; 3.16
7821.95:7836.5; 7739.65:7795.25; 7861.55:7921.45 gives 1.3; 3.33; 3.18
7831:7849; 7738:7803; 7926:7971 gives -0.4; 3.31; 3.12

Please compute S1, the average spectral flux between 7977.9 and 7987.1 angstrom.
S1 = 3.58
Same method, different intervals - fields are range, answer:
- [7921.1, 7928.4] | 3.25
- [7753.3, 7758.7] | 3.33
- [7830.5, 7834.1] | 3.15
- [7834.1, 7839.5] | 3.31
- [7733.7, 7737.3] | 3.13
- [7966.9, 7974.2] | 3.33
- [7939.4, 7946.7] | 2.82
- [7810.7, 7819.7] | 3.63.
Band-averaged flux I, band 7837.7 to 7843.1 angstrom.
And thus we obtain 3.34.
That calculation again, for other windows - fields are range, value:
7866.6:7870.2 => 3.31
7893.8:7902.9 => 3.11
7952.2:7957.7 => 3.21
